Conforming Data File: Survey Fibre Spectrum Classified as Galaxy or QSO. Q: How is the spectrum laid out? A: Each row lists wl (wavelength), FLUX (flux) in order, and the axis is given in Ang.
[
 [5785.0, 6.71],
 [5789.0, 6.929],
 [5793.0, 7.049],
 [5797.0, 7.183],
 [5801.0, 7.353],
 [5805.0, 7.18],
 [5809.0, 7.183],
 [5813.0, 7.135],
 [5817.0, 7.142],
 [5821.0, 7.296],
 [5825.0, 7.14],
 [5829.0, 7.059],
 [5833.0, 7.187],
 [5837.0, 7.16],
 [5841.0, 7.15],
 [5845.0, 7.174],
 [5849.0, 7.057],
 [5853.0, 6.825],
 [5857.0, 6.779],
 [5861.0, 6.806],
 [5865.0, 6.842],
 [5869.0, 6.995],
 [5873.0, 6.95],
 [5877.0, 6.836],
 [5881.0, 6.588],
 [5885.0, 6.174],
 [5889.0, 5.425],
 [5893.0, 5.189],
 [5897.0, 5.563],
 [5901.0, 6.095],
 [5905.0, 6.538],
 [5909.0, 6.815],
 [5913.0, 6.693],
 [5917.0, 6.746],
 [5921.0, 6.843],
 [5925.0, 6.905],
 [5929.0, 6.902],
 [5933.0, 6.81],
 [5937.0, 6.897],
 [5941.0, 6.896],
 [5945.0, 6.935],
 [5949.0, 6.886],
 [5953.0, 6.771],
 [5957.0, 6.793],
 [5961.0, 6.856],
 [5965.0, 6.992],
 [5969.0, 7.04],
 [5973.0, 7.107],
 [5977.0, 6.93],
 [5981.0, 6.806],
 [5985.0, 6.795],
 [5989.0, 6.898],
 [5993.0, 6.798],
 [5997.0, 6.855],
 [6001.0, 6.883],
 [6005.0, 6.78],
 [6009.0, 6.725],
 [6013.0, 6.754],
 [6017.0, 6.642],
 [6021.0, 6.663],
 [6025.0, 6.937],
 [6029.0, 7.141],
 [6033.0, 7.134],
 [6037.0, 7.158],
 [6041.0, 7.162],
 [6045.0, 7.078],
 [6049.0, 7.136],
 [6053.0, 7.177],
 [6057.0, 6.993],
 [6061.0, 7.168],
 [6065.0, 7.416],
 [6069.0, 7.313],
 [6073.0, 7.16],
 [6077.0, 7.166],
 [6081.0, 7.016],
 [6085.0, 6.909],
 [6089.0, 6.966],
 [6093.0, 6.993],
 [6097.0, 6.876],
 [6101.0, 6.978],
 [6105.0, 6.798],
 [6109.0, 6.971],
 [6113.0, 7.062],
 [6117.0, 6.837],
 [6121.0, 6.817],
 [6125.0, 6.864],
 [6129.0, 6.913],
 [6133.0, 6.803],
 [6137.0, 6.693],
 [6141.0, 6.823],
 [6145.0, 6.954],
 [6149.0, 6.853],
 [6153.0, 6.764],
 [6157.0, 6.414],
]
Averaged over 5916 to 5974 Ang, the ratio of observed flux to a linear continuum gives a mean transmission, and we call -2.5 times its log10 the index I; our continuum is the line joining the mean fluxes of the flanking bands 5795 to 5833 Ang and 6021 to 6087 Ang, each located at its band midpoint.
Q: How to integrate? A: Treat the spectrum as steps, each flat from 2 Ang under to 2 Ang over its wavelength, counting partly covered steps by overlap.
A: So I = 0.04 mag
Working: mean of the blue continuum 7.19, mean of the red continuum 7.11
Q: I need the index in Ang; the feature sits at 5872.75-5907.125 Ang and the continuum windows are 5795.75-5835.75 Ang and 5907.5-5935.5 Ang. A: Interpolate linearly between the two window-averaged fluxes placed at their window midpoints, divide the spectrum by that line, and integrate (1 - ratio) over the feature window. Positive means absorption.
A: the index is 4.0 Ang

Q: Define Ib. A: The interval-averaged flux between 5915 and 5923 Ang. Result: 6.79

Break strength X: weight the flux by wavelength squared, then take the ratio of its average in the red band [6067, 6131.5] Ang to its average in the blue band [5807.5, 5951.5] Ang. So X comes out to 1.1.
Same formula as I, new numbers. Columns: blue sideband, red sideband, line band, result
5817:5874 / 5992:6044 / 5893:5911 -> 0.14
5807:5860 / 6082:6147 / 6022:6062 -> -0.02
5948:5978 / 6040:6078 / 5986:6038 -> 0.03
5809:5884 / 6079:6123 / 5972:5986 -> 0.01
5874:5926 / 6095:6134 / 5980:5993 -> -0.04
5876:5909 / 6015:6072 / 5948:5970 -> -0.06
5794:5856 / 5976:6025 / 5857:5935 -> 0.08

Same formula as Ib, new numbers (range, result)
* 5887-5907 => 5.76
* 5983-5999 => 6.84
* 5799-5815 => 7.21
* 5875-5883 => 6.71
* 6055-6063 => 7.08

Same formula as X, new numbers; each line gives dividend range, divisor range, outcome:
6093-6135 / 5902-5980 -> 1.07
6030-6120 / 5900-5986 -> 1.08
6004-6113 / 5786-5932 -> 1.10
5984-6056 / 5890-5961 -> 1.08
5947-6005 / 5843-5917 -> 1.09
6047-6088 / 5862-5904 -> 1.21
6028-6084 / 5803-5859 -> 1.09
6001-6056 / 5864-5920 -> 1.14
